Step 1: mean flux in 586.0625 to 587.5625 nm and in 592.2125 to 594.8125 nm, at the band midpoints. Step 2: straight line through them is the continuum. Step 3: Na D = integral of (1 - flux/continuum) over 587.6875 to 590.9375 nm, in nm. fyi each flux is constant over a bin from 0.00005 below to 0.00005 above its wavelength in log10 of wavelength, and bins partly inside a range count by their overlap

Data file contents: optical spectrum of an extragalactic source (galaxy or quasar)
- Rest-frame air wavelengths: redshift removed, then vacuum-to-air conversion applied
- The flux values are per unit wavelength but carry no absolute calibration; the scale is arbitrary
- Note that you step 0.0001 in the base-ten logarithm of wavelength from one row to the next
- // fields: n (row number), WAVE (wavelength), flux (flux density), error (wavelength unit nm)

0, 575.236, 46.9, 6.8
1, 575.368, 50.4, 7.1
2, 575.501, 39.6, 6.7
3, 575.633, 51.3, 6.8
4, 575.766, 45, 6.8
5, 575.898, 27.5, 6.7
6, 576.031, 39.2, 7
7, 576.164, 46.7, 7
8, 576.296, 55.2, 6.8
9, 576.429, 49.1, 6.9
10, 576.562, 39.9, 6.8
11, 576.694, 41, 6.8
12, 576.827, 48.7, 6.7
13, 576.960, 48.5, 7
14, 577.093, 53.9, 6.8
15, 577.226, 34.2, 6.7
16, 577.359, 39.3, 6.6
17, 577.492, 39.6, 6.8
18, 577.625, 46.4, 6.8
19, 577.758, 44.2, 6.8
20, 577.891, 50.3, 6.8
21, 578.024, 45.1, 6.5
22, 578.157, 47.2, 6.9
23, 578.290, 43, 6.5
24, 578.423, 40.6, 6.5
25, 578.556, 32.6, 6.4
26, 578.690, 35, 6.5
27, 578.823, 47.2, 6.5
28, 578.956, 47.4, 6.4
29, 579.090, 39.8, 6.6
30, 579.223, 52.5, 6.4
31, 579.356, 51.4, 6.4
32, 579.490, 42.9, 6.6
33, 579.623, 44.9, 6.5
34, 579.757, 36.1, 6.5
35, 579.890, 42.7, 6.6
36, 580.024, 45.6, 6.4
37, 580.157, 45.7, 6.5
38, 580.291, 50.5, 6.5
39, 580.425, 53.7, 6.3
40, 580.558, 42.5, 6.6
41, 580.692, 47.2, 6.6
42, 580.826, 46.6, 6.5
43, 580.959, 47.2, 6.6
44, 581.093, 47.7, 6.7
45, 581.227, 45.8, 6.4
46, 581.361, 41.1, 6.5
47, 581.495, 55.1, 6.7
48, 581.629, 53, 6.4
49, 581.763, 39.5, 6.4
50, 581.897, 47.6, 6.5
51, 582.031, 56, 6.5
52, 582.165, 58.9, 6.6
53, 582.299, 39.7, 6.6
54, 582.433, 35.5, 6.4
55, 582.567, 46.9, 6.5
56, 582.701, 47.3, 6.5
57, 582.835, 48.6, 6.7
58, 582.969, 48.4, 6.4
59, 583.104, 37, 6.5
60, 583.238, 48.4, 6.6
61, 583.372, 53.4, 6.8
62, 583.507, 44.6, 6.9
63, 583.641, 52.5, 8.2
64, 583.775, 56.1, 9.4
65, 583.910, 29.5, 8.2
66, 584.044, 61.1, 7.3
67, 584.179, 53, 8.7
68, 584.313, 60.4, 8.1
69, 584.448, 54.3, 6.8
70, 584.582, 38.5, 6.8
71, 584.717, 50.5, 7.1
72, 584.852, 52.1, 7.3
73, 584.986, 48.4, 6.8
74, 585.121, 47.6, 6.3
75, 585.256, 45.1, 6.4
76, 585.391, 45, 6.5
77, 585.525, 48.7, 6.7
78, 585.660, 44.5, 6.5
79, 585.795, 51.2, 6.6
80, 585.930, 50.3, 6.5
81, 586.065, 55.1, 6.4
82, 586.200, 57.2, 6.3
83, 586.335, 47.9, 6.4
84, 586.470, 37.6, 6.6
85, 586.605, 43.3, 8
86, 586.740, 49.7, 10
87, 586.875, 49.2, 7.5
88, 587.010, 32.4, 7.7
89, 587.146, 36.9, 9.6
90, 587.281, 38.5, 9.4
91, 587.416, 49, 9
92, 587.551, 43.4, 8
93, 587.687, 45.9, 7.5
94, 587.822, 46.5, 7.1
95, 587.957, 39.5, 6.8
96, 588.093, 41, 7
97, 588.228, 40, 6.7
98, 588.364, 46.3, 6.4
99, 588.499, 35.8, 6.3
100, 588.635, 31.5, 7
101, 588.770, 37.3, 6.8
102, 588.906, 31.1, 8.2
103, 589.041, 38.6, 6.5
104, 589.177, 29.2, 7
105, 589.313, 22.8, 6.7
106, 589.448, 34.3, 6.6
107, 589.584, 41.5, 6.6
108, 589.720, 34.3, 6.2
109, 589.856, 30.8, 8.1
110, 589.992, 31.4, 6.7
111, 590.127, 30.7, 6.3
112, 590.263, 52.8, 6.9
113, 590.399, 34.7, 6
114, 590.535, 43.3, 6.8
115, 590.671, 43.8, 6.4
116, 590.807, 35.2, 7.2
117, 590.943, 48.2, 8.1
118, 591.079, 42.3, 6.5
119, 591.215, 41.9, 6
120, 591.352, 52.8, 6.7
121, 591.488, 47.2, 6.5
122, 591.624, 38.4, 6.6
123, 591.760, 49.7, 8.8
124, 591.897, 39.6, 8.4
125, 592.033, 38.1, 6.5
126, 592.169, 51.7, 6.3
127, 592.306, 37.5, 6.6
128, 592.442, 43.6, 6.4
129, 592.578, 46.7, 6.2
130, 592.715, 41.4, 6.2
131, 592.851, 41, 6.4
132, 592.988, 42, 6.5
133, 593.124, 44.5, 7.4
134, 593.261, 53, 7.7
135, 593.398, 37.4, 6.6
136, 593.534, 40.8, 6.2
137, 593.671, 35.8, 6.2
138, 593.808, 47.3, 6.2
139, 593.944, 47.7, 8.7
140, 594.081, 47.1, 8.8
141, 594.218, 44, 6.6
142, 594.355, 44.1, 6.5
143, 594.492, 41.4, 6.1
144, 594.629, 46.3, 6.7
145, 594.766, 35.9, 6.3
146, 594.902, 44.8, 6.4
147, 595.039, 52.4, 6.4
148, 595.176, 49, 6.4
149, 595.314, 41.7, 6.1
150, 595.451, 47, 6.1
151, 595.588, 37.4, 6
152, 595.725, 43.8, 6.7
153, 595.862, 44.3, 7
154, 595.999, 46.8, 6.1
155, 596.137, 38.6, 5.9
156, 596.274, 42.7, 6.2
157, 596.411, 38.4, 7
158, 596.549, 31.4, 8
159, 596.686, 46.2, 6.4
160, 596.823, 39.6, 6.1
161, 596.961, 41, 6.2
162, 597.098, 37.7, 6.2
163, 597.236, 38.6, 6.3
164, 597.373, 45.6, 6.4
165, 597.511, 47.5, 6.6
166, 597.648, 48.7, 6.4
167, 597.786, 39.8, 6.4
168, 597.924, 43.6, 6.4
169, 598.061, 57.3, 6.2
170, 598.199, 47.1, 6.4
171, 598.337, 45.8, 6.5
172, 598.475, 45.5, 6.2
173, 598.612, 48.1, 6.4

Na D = 0.49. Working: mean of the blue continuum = 44.6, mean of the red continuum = 43.2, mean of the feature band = 37.5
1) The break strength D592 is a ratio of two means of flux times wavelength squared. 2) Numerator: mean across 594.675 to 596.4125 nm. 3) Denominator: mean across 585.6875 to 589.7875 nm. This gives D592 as 1.1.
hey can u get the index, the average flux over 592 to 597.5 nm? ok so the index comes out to 42.9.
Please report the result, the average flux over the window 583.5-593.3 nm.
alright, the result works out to 43.4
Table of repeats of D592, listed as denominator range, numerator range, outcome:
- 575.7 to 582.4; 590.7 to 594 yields 1.01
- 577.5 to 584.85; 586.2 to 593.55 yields 0.90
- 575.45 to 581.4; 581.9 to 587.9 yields 1.09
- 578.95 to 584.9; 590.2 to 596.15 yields 0.96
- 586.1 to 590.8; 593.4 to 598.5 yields 1.12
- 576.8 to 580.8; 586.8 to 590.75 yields 0.89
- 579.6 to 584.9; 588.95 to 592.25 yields 0.86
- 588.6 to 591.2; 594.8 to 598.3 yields 1.21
